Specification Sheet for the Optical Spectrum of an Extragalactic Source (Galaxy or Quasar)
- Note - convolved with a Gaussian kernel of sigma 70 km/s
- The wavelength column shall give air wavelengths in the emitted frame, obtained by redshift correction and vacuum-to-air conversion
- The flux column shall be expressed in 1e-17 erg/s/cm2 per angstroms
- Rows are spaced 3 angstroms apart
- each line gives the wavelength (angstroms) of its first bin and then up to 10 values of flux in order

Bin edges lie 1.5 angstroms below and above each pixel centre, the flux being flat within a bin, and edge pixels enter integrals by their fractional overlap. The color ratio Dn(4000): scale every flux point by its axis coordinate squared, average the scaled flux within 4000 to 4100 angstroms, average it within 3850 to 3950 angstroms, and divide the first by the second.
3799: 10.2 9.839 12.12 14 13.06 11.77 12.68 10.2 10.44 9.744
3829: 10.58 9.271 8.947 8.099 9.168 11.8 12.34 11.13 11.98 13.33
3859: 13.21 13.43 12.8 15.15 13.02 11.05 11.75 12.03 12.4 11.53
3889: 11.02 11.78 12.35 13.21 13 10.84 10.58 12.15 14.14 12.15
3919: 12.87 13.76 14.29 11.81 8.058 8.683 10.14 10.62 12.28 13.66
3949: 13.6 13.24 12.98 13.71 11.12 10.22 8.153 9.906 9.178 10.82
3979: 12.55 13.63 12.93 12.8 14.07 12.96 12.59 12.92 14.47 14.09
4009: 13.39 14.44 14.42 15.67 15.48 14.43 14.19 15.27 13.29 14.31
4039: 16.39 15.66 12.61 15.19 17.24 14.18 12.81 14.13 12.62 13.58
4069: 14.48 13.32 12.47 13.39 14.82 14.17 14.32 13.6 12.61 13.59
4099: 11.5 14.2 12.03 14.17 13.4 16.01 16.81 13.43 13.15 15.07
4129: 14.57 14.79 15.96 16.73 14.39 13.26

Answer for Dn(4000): 1.3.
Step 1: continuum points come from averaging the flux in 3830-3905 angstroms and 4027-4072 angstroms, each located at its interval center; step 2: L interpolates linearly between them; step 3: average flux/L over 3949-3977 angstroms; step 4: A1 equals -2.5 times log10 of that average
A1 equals 0.17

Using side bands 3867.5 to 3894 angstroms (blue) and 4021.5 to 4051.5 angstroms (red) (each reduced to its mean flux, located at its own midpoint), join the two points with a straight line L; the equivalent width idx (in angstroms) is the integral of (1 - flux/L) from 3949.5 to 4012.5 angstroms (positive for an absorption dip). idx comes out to 6.7 angstroms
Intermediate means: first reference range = 12.1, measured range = 12.4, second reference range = 14.8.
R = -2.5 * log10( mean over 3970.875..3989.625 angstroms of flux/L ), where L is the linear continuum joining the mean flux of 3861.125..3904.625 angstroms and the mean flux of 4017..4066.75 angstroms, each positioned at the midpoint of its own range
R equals 0.15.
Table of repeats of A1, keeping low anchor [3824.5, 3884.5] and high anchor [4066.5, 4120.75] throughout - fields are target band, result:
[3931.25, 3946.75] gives 0.16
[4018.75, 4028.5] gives -0.13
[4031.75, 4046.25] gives -0.10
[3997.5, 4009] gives -0.06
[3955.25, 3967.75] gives 0.13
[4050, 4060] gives -0.08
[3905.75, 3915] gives -0.02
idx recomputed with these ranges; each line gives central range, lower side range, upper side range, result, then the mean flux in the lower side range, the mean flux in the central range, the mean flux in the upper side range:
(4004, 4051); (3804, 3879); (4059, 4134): -5.0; 11.6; 14.7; 13.9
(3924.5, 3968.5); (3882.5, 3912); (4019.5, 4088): 4.2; 11.9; 11.4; 14.3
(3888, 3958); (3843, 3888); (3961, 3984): -3.6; 12.5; 12.1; 10.7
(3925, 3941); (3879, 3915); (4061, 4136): 2.8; 12.1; 10.3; 13.9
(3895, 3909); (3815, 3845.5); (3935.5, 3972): -1.3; 10.1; 12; 11.6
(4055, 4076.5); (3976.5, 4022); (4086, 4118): 0.6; 13.7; 13.4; 13.8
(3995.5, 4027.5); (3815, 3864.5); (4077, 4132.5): -3.1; 11.1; 14.2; 14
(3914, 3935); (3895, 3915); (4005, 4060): 1.4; 12.3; 11.8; 14.6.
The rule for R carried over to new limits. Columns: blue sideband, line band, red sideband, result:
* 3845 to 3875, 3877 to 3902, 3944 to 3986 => 0.033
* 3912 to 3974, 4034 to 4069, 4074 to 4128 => -0.100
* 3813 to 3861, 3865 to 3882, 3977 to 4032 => -0.094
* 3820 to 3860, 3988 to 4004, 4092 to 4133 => -0.062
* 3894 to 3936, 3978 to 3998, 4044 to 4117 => -0.026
